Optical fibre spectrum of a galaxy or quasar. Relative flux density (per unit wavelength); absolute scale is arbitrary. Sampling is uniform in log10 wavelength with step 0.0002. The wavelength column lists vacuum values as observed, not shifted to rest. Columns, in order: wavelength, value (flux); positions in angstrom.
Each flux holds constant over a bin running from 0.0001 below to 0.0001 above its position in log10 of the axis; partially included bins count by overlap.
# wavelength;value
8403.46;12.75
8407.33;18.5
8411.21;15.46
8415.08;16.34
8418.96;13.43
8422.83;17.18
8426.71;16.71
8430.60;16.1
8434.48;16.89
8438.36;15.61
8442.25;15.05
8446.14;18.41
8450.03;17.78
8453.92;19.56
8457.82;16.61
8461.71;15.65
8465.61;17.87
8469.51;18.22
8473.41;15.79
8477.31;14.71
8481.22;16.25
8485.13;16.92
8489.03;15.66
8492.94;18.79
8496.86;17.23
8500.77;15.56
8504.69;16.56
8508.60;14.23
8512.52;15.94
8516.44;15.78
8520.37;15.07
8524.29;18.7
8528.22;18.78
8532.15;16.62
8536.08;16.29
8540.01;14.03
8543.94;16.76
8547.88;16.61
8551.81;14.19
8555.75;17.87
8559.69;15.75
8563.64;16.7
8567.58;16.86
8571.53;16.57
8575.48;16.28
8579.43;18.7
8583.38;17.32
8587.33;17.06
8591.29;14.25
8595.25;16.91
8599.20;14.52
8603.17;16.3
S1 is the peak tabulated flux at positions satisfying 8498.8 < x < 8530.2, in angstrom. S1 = 18.78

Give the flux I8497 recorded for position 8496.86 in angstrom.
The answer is 17.23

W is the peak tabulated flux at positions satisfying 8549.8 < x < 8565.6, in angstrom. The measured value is 17.87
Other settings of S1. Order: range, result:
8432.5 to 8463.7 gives 19.56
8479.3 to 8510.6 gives 18.79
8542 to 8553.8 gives 16.76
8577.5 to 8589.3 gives 18.7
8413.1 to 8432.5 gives 17.18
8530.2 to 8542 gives 16.62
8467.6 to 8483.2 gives 18.22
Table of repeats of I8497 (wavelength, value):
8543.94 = 16.76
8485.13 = 16.92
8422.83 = 17.18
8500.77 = 15.56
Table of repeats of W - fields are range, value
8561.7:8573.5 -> 16.86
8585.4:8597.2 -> 17.06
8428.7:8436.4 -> 16.89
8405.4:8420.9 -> 18.5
